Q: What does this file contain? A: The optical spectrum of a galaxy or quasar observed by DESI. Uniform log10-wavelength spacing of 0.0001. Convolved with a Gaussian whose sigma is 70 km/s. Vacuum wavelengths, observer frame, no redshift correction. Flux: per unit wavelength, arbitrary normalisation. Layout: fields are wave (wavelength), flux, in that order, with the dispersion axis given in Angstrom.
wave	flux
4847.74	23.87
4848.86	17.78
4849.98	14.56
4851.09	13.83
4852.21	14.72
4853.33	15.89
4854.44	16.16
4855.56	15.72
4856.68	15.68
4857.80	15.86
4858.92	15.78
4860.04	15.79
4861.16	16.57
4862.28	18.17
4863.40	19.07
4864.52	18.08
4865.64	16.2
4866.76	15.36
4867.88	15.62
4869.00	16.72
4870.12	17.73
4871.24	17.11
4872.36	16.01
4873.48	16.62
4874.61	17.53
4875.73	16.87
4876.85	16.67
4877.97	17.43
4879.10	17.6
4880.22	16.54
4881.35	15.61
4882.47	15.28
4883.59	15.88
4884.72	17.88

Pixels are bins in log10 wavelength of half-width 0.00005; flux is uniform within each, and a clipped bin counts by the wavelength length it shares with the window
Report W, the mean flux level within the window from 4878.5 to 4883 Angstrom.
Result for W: 16.3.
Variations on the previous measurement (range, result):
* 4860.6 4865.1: 18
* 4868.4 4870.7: 17.2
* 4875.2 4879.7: 17.1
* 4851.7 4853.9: 15.4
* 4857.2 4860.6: 15.8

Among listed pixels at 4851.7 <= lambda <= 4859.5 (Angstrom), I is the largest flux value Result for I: 16.16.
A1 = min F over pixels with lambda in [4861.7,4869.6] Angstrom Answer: 15.36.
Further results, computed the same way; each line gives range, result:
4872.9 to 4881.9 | 15.61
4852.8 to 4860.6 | 15.68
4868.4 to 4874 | 16.01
